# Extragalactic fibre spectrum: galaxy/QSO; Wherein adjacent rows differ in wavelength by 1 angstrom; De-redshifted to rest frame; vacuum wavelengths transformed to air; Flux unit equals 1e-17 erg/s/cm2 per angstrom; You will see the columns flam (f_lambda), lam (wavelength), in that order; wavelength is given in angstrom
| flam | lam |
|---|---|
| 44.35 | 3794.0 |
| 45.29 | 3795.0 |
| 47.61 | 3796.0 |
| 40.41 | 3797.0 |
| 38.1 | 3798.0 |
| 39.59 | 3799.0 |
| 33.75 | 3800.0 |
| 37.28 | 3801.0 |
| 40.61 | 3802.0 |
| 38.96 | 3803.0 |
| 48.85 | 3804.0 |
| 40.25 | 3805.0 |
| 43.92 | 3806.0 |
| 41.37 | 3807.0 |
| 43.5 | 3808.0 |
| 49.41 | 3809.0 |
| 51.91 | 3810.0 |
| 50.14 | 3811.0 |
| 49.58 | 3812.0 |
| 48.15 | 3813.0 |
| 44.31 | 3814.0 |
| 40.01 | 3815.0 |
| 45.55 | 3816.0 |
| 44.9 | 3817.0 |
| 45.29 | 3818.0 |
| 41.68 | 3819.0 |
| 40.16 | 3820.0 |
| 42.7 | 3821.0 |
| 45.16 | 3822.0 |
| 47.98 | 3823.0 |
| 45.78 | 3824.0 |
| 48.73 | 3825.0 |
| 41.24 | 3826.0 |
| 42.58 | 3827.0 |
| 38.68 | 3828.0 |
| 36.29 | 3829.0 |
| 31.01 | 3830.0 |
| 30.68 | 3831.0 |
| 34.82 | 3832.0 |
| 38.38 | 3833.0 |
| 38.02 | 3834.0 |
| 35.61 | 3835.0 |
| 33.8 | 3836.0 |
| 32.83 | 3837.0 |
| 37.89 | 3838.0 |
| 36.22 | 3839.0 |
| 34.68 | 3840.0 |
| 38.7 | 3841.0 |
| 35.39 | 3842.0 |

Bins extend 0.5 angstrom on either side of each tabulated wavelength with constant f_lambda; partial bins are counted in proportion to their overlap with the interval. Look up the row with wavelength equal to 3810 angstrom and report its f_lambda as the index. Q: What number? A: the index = 51.91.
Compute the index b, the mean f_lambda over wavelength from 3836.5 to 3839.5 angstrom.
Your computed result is 35.6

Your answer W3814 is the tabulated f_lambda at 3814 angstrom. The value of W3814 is 44.31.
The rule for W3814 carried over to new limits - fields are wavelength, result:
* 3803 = 38.96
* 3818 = 45.29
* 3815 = 40.01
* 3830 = 31.01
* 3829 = 36.29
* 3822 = 45.16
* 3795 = 45.29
